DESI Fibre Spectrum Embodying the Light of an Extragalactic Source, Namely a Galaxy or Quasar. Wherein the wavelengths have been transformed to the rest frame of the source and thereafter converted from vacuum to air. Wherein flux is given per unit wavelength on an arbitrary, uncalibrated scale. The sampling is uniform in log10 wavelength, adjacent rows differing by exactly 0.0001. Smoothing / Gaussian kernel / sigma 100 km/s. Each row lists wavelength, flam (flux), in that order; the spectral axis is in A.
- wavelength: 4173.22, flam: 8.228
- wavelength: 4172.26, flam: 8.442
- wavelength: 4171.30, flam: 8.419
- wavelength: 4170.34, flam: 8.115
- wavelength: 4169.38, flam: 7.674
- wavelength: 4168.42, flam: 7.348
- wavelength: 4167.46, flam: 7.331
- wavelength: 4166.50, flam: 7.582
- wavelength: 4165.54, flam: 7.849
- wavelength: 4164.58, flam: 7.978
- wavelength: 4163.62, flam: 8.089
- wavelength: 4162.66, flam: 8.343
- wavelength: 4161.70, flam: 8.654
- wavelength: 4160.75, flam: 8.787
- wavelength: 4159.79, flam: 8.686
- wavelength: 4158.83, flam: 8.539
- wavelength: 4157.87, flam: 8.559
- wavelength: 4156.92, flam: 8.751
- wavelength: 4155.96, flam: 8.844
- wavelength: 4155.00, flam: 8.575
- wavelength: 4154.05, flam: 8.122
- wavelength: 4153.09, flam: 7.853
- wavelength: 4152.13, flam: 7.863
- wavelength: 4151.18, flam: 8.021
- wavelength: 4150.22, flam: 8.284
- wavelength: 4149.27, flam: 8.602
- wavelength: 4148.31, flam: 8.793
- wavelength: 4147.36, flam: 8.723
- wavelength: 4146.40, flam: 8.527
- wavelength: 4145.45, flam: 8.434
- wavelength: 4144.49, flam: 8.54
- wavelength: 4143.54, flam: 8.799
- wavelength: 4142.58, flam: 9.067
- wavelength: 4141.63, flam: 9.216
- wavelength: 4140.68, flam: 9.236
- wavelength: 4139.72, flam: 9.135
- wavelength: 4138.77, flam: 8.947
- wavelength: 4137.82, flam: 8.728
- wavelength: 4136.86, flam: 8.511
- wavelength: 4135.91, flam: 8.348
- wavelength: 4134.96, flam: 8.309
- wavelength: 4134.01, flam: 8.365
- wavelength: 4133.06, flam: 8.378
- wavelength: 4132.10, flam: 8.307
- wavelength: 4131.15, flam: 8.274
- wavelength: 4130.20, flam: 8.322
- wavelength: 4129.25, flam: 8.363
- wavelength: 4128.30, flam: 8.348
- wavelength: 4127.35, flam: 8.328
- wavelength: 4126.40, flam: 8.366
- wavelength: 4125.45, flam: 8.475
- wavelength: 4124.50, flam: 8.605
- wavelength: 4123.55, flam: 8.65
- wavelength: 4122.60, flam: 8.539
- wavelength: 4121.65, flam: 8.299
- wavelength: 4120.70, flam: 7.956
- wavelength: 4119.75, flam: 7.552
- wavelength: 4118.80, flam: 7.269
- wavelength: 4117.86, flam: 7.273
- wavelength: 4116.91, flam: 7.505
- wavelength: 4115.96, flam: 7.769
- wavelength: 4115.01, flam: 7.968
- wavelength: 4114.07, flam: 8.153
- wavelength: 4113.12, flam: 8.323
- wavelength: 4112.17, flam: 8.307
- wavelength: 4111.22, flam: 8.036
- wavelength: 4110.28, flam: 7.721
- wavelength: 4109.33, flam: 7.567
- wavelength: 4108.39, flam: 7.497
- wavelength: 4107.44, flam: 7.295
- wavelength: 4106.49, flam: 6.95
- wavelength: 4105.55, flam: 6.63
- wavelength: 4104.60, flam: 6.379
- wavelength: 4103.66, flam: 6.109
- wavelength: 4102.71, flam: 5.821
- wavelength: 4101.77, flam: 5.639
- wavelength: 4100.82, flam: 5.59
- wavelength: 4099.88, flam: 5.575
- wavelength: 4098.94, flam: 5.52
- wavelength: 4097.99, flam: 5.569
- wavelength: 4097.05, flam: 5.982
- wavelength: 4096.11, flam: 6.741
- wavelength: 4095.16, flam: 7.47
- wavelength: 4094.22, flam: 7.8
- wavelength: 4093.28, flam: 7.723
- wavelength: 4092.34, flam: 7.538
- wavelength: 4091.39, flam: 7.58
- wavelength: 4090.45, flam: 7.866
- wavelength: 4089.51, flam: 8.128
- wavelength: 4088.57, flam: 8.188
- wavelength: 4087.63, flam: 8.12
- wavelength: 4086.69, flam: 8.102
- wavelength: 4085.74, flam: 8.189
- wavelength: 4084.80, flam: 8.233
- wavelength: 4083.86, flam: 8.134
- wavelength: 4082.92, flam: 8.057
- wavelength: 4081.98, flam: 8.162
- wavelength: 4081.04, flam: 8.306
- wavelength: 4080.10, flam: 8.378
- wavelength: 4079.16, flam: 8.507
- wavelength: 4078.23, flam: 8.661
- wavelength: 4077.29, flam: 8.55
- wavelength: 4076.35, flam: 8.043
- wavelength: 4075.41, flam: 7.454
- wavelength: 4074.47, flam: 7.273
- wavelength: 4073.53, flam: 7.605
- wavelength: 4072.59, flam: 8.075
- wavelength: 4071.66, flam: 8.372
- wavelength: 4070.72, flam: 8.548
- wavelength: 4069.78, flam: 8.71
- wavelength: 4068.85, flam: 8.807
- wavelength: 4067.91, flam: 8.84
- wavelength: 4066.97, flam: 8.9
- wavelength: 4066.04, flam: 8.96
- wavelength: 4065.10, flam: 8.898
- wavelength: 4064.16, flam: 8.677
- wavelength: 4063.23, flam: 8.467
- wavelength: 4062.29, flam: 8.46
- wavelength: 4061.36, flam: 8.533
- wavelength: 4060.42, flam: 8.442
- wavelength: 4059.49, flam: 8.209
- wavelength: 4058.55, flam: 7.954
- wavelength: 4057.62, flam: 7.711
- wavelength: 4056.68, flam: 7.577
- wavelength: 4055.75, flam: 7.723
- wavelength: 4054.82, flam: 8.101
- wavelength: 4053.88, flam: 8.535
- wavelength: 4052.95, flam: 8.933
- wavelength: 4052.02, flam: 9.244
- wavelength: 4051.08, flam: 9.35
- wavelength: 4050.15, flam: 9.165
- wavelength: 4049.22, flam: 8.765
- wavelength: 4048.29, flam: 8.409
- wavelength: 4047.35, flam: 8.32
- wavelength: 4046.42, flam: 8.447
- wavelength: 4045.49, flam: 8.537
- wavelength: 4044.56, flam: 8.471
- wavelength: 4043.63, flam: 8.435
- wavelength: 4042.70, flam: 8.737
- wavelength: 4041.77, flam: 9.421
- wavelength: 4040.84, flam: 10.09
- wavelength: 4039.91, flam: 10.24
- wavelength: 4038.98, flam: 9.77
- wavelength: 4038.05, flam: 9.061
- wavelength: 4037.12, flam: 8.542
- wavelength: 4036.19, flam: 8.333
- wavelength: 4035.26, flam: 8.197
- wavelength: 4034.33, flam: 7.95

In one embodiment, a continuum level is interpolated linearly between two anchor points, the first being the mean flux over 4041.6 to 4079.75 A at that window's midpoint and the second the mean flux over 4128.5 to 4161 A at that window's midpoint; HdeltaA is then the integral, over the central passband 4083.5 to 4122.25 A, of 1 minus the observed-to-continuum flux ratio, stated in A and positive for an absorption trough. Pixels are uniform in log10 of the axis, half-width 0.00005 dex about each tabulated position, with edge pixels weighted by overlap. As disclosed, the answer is 5.4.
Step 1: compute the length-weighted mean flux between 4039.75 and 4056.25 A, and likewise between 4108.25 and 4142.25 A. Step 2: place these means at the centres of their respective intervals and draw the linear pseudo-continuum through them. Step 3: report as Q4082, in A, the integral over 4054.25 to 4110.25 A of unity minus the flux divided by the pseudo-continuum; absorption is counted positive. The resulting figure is 5.6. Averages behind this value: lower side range 8.8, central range 7.71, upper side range 8.26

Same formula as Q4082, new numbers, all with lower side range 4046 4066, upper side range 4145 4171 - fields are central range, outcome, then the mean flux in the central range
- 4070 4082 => 0.4 A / 8.16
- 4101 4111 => 1.9 A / 6.76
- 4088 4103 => 2.8 A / 6.82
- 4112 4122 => 0.6 A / 7.83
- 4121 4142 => -0.6 A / 8.54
